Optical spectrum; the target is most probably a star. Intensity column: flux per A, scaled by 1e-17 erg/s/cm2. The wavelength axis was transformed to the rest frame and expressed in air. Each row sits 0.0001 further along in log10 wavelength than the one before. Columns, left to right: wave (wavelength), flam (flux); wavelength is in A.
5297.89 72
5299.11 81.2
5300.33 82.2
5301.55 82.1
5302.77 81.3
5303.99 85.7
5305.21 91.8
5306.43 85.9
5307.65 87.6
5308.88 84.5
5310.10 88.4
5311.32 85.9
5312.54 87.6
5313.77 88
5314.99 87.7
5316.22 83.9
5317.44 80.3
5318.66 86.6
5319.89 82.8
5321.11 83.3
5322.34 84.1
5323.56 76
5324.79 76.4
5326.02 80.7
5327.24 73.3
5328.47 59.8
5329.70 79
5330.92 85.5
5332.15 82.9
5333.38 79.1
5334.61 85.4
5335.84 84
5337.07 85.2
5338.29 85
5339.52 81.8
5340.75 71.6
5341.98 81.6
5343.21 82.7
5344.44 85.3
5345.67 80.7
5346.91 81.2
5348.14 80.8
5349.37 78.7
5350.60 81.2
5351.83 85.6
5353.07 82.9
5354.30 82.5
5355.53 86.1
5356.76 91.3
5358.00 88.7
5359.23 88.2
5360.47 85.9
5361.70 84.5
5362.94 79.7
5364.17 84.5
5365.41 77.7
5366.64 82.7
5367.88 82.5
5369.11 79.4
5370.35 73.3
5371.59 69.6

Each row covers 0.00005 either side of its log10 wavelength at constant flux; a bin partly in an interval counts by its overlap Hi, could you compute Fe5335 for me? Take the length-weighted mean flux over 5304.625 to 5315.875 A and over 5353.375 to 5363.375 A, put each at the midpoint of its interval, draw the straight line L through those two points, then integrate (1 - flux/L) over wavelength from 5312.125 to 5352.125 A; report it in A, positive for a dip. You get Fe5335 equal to 2.4 A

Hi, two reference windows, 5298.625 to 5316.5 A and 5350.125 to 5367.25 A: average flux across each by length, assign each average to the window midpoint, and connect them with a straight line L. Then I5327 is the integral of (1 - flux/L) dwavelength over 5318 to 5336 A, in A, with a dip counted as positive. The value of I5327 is 1.1 A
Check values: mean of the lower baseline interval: 85.6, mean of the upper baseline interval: 84.4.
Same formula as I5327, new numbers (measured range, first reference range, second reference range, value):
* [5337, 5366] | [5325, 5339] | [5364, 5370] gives -1.0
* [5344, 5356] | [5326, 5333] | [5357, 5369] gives -0.2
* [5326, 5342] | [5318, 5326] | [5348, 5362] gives 0.6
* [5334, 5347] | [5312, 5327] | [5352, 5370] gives 0.2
